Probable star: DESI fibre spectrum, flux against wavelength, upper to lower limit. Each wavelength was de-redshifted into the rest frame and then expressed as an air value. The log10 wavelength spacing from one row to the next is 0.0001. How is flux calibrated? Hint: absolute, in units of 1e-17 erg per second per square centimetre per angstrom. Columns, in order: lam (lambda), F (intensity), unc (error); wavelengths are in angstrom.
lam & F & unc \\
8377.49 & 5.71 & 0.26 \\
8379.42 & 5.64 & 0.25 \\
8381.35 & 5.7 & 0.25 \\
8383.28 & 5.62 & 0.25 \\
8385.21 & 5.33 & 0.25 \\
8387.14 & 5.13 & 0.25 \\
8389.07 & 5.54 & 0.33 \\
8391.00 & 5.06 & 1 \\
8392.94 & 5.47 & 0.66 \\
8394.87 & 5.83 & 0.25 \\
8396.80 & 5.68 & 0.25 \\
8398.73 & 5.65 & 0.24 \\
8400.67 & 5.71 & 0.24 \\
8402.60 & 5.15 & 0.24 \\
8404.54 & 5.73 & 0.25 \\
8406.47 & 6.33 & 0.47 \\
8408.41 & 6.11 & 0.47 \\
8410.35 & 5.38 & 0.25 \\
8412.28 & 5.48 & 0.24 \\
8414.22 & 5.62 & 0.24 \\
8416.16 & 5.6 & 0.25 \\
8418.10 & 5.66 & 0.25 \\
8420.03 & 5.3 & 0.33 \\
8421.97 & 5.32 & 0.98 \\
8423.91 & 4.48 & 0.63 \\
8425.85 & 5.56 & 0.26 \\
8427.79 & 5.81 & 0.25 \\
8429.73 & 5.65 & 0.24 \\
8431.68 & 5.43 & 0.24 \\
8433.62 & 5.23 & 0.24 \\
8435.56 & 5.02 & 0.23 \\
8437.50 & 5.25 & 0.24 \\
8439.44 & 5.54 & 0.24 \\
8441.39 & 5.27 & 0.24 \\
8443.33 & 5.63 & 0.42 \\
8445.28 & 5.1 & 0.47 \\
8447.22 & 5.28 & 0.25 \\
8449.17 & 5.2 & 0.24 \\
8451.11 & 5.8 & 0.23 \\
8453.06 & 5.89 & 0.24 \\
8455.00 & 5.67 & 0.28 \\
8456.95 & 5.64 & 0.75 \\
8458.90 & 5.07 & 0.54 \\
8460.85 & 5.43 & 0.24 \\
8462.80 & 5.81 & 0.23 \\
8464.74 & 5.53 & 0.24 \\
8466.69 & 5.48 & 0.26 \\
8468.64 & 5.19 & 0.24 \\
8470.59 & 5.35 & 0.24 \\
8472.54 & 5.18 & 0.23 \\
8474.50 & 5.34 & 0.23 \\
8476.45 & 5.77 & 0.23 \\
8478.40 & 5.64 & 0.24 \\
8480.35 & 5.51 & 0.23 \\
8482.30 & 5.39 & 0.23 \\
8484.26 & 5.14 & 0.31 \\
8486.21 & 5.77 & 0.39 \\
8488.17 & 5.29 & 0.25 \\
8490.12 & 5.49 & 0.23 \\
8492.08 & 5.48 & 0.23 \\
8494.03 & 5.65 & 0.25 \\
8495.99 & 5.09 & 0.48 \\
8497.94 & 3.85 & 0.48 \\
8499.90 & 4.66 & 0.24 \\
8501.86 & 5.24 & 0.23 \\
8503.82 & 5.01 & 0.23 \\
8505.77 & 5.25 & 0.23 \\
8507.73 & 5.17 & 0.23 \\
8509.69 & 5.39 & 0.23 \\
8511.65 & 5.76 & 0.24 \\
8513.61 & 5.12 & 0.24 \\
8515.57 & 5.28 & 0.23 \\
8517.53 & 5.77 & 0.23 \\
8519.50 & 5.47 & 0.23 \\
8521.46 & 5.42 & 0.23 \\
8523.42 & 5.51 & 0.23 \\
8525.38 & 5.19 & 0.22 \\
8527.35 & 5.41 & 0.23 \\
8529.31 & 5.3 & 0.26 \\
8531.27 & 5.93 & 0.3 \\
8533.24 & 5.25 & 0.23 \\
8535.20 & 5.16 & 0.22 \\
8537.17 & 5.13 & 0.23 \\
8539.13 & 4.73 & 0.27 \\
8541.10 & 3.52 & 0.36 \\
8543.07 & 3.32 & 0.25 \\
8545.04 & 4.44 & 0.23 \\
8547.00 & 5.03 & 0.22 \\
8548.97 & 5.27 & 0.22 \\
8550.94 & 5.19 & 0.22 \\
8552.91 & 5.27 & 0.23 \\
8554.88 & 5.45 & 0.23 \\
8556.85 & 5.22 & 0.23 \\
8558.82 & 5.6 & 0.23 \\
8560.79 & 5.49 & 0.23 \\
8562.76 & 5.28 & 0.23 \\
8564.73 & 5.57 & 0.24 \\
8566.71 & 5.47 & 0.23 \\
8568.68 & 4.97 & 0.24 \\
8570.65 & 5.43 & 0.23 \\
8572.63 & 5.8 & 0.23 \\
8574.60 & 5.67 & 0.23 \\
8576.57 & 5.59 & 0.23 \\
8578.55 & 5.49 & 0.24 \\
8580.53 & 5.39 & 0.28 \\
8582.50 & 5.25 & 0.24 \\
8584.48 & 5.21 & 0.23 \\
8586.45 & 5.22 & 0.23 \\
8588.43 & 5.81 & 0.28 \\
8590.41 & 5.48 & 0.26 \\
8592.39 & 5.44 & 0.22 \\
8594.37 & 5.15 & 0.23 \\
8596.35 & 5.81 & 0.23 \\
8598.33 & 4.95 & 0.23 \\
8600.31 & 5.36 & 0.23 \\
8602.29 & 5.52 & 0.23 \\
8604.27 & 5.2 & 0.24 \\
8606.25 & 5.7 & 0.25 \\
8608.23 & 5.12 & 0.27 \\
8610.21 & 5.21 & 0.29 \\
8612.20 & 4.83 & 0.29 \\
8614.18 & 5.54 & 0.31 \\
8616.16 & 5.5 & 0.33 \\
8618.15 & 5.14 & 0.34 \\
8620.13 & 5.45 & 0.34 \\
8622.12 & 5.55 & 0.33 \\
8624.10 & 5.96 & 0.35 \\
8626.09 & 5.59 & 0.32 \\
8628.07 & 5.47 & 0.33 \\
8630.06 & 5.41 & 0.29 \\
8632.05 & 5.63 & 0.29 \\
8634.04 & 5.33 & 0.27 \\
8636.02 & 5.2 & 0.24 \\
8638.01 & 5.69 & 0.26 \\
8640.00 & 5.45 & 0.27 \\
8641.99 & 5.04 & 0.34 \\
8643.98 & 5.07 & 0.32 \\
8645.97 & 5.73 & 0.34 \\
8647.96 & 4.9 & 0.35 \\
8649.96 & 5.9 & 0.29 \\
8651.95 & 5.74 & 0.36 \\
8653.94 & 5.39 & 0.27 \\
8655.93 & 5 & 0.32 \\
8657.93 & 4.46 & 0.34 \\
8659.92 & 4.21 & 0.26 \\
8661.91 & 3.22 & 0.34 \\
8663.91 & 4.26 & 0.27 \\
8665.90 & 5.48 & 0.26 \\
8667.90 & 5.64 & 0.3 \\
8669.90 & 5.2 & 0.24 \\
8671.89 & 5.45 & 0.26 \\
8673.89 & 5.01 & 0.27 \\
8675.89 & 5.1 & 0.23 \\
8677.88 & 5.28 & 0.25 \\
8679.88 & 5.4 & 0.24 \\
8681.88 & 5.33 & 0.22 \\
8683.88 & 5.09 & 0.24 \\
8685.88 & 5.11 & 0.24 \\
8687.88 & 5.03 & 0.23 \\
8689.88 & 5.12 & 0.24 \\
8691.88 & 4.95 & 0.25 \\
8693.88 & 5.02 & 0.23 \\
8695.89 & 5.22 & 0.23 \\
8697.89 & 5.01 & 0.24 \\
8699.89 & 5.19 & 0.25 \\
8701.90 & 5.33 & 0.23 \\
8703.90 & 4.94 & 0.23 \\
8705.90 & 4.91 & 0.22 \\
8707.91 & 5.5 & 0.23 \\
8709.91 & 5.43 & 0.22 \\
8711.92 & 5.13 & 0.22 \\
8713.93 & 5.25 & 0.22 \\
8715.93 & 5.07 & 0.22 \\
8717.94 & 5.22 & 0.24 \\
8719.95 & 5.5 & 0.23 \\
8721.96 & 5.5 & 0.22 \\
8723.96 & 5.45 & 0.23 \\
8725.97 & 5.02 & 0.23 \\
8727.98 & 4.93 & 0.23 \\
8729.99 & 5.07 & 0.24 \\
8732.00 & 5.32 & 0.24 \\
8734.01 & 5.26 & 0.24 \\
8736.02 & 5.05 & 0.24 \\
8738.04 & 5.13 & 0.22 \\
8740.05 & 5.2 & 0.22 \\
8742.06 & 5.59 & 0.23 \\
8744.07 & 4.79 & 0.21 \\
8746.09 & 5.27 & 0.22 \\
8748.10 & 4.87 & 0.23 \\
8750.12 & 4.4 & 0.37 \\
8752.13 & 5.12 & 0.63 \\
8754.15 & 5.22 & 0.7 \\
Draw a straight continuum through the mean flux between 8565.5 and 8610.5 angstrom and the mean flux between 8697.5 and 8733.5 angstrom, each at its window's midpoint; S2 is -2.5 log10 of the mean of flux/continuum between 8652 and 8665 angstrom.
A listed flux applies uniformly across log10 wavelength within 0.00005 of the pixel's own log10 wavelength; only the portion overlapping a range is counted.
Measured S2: 0.171 mag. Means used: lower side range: 5.41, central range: 4.53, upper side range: 5.21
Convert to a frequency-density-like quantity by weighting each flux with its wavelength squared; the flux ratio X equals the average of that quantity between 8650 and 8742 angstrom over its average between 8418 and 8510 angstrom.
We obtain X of 1.01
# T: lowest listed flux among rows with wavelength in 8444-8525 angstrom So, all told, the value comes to 3.85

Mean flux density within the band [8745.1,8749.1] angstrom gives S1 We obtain 5.07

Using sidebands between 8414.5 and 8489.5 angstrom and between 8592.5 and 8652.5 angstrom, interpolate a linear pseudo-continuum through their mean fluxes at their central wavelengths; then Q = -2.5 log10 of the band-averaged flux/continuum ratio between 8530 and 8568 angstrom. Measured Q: 0.071 mag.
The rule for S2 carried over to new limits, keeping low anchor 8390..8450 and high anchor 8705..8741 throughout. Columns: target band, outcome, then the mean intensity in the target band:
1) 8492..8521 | 0.04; 5.21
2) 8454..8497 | -0.01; 5.45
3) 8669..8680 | 0.01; 5.23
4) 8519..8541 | 0.03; 5.24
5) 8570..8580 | -0.05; 5.59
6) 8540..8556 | 0.15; 4.69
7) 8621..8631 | -0.06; 5.6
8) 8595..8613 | 0.00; 5.3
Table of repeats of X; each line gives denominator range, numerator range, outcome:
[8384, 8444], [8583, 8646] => 1.03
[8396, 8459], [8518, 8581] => 0.98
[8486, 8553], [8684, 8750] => 1.05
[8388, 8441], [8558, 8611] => 1.02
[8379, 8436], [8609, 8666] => 1.00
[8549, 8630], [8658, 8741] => 0.97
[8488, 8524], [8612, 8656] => 1.07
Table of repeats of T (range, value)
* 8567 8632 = 4.83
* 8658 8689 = 3.22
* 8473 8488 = 5.14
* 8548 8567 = 5.19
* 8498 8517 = 4.66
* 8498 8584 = 3.32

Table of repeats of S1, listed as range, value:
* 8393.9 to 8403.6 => 5.61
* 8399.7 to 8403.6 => 5.43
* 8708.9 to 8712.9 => 5.28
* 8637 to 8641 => 5.56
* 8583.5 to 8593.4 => 5.43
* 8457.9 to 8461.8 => 5.25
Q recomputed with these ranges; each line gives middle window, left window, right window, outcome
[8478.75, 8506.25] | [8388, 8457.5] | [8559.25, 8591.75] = 0.05 mag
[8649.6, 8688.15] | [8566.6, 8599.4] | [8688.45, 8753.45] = 0.04 mag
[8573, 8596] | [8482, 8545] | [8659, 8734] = -0.06 mag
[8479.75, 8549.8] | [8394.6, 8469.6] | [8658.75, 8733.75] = 0.05 mag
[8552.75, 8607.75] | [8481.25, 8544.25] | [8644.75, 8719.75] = -0.06 mag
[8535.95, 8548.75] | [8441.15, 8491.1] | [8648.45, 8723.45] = 0.20 mag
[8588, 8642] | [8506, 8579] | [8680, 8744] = -0.04 mag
